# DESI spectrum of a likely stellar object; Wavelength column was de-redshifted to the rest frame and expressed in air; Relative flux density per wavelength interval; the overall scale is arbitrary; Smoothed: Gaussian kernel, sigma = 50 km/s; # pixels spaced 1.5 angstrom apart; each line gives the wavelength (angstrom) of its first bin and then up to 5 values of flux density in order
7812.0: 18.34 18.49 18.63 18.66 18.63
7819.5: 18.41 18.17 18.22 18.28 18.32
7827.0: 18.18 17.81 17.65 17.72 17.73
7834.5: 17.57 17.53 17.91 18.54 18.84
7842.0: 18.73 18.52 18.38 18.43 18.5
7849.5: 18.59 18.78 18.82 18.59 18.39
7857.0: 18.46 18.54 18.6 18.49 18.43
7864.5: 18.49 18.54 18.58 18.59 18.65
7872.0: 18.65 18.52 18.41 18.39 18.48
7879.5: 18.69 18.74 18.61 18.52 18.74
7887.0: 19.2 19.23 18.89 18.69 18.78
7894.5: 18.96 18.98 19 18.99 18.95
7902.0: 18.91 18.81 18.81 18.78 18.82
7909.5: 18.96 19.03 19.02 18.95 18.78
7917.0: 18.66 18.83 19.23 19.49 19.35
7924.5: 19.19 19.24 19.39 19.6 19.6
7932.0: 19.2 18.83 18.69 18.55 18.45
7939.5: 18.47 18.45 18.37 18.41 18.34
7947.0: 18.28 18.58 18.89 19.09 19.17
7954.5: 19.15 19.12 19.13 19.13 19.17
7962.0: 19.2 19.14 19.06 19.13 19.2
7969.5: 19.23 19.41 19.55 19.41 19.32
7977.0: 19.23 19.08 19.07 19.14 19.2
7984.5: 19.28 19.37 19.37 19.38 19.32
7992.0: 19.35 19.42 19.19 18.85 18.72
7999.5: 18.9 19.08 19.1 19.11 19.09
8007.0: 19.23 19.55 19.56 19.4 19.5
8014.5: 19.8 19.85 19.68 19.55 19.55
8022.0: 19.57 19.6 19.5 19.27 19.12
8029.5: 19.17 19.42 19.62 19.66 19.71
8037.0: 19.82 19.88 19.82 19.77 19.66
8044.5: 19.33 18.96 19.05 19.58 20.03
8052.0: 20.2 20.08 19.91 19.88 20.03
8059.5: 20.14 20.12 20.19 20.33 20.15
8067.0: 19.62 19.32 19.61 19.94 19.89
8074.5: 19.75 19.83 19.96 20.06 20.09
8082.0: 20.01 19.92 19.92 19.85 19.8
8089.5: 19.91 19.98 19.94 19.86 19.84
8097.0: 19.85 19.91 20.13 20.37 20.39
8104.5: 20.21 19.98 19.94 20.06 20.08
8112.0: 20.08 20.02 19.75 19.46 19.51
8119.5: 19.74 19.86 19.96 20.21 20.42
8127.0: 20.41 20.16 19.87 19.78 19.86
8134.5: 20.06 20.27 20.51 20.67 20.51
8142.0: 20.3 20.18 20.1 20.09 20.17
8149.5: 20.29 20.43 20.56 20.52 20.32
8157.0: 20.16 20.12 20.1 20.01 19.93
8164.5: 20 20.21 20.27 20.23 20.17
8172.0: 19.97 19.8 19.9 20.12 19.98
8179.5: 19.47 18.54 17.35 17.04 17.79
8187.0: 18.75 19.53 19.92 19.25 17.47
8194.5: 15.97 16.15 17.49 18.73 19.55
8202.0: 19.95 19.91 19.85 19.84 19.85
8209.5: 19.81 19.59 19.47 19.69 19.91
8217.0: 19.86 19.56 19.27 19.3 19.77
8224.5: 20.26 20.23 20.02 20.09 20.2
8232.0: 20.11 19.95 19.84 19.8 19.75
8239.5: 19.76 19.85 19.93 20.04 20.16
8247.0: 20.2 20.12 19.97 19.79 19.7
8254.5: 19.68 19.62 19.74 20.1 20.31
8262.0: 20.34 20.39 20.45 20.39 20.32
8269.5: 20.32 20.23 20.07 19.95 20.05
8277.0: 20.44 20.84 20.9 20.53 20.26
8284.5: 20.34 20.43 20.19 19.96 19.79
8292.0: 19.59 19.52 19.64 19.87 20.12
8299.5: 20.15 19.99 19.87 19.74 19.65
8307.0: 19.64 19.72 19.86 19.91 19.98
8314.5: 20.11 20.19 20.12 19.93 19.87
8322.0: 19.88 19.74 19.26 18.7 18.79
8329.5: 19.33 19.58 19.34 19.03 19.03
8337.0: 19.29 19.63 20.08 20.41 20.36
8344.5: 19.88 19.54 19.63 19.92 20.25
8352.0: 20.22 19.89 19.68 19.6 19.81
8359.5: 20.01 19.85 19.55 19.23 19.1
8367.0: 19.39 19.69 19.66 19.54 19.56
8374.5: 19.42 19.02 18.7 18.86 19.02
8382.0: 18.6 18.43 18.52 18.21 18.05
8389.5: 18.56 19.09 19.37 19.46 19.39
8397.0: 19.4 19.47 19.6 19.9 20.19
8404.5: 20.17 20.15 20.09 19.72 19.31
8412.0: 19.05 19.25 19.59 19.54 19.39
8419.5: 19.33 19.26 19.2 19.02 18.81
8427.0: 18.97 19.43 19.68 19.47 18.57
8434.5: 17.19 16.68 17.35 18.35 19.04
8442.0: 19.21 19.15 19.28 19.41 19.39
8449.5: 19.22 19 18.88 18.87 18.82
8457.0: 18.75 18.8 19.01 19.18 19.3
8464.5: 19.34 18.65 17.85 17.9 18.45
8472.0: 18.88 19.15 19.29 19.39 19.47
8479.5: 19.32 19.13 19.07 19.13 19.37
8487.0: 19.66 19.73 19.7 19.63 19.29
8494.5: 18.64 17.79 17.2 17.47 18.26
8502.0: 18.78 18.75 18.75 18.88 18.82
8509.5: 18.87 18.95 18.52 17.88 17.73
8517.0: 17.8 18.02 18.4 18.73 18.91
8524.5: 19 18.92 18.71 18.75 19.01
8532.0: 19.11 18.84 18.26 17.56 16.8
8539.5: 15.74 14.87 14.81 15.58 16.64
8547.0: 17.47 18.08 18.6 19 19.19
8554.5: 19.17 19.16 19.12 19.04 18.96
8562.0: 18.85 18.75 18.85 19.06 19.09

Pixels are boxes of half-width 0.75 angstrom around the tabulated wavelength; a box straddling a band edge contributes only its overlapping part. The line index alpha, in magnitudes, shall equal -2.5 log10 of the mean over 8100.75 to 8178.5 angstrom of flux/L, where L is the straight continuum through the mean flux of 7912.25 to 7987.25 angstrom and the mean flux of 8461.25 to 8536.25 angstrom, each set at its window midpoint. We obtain -0.07 mag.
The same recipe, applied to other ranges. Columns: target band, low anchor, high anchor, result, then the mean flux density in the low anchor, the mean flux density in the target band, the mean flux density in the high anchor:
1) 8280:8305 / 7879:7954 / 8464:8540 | -0.073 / 18.9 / 20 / 18.6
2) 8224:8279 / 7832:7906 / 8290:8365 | -0.029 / 18.6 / 20.1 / 19.7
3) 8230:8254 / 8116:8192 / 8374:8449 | -0.019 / 19.9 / 19.9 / 19.1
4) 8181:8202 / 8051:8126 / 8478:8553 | 0.081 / 20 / 18.2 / 18.3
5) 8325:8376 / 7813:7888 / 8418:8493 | -0.040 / 18.4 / 19.6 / 19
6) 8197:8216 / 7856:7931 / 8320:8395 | -0.018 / 18.8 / 19.5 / 19.4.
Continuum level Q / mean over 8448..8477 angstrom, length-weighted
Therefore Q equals 18.9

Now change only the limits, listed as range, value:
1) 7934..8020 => 19.1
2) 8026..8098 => 19.8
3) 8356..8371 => 19.6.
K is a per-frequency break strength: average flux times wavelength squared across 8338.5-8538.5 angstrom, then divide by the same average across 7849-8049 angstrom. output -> 1.13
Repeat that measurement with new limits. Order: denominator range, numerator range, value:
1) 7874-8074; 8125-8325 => 1.10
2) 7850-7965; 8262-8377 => 1.17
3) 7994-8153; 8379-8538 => 1.05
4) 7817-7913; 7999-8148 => 1.13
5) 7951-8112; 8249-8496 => 1.08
